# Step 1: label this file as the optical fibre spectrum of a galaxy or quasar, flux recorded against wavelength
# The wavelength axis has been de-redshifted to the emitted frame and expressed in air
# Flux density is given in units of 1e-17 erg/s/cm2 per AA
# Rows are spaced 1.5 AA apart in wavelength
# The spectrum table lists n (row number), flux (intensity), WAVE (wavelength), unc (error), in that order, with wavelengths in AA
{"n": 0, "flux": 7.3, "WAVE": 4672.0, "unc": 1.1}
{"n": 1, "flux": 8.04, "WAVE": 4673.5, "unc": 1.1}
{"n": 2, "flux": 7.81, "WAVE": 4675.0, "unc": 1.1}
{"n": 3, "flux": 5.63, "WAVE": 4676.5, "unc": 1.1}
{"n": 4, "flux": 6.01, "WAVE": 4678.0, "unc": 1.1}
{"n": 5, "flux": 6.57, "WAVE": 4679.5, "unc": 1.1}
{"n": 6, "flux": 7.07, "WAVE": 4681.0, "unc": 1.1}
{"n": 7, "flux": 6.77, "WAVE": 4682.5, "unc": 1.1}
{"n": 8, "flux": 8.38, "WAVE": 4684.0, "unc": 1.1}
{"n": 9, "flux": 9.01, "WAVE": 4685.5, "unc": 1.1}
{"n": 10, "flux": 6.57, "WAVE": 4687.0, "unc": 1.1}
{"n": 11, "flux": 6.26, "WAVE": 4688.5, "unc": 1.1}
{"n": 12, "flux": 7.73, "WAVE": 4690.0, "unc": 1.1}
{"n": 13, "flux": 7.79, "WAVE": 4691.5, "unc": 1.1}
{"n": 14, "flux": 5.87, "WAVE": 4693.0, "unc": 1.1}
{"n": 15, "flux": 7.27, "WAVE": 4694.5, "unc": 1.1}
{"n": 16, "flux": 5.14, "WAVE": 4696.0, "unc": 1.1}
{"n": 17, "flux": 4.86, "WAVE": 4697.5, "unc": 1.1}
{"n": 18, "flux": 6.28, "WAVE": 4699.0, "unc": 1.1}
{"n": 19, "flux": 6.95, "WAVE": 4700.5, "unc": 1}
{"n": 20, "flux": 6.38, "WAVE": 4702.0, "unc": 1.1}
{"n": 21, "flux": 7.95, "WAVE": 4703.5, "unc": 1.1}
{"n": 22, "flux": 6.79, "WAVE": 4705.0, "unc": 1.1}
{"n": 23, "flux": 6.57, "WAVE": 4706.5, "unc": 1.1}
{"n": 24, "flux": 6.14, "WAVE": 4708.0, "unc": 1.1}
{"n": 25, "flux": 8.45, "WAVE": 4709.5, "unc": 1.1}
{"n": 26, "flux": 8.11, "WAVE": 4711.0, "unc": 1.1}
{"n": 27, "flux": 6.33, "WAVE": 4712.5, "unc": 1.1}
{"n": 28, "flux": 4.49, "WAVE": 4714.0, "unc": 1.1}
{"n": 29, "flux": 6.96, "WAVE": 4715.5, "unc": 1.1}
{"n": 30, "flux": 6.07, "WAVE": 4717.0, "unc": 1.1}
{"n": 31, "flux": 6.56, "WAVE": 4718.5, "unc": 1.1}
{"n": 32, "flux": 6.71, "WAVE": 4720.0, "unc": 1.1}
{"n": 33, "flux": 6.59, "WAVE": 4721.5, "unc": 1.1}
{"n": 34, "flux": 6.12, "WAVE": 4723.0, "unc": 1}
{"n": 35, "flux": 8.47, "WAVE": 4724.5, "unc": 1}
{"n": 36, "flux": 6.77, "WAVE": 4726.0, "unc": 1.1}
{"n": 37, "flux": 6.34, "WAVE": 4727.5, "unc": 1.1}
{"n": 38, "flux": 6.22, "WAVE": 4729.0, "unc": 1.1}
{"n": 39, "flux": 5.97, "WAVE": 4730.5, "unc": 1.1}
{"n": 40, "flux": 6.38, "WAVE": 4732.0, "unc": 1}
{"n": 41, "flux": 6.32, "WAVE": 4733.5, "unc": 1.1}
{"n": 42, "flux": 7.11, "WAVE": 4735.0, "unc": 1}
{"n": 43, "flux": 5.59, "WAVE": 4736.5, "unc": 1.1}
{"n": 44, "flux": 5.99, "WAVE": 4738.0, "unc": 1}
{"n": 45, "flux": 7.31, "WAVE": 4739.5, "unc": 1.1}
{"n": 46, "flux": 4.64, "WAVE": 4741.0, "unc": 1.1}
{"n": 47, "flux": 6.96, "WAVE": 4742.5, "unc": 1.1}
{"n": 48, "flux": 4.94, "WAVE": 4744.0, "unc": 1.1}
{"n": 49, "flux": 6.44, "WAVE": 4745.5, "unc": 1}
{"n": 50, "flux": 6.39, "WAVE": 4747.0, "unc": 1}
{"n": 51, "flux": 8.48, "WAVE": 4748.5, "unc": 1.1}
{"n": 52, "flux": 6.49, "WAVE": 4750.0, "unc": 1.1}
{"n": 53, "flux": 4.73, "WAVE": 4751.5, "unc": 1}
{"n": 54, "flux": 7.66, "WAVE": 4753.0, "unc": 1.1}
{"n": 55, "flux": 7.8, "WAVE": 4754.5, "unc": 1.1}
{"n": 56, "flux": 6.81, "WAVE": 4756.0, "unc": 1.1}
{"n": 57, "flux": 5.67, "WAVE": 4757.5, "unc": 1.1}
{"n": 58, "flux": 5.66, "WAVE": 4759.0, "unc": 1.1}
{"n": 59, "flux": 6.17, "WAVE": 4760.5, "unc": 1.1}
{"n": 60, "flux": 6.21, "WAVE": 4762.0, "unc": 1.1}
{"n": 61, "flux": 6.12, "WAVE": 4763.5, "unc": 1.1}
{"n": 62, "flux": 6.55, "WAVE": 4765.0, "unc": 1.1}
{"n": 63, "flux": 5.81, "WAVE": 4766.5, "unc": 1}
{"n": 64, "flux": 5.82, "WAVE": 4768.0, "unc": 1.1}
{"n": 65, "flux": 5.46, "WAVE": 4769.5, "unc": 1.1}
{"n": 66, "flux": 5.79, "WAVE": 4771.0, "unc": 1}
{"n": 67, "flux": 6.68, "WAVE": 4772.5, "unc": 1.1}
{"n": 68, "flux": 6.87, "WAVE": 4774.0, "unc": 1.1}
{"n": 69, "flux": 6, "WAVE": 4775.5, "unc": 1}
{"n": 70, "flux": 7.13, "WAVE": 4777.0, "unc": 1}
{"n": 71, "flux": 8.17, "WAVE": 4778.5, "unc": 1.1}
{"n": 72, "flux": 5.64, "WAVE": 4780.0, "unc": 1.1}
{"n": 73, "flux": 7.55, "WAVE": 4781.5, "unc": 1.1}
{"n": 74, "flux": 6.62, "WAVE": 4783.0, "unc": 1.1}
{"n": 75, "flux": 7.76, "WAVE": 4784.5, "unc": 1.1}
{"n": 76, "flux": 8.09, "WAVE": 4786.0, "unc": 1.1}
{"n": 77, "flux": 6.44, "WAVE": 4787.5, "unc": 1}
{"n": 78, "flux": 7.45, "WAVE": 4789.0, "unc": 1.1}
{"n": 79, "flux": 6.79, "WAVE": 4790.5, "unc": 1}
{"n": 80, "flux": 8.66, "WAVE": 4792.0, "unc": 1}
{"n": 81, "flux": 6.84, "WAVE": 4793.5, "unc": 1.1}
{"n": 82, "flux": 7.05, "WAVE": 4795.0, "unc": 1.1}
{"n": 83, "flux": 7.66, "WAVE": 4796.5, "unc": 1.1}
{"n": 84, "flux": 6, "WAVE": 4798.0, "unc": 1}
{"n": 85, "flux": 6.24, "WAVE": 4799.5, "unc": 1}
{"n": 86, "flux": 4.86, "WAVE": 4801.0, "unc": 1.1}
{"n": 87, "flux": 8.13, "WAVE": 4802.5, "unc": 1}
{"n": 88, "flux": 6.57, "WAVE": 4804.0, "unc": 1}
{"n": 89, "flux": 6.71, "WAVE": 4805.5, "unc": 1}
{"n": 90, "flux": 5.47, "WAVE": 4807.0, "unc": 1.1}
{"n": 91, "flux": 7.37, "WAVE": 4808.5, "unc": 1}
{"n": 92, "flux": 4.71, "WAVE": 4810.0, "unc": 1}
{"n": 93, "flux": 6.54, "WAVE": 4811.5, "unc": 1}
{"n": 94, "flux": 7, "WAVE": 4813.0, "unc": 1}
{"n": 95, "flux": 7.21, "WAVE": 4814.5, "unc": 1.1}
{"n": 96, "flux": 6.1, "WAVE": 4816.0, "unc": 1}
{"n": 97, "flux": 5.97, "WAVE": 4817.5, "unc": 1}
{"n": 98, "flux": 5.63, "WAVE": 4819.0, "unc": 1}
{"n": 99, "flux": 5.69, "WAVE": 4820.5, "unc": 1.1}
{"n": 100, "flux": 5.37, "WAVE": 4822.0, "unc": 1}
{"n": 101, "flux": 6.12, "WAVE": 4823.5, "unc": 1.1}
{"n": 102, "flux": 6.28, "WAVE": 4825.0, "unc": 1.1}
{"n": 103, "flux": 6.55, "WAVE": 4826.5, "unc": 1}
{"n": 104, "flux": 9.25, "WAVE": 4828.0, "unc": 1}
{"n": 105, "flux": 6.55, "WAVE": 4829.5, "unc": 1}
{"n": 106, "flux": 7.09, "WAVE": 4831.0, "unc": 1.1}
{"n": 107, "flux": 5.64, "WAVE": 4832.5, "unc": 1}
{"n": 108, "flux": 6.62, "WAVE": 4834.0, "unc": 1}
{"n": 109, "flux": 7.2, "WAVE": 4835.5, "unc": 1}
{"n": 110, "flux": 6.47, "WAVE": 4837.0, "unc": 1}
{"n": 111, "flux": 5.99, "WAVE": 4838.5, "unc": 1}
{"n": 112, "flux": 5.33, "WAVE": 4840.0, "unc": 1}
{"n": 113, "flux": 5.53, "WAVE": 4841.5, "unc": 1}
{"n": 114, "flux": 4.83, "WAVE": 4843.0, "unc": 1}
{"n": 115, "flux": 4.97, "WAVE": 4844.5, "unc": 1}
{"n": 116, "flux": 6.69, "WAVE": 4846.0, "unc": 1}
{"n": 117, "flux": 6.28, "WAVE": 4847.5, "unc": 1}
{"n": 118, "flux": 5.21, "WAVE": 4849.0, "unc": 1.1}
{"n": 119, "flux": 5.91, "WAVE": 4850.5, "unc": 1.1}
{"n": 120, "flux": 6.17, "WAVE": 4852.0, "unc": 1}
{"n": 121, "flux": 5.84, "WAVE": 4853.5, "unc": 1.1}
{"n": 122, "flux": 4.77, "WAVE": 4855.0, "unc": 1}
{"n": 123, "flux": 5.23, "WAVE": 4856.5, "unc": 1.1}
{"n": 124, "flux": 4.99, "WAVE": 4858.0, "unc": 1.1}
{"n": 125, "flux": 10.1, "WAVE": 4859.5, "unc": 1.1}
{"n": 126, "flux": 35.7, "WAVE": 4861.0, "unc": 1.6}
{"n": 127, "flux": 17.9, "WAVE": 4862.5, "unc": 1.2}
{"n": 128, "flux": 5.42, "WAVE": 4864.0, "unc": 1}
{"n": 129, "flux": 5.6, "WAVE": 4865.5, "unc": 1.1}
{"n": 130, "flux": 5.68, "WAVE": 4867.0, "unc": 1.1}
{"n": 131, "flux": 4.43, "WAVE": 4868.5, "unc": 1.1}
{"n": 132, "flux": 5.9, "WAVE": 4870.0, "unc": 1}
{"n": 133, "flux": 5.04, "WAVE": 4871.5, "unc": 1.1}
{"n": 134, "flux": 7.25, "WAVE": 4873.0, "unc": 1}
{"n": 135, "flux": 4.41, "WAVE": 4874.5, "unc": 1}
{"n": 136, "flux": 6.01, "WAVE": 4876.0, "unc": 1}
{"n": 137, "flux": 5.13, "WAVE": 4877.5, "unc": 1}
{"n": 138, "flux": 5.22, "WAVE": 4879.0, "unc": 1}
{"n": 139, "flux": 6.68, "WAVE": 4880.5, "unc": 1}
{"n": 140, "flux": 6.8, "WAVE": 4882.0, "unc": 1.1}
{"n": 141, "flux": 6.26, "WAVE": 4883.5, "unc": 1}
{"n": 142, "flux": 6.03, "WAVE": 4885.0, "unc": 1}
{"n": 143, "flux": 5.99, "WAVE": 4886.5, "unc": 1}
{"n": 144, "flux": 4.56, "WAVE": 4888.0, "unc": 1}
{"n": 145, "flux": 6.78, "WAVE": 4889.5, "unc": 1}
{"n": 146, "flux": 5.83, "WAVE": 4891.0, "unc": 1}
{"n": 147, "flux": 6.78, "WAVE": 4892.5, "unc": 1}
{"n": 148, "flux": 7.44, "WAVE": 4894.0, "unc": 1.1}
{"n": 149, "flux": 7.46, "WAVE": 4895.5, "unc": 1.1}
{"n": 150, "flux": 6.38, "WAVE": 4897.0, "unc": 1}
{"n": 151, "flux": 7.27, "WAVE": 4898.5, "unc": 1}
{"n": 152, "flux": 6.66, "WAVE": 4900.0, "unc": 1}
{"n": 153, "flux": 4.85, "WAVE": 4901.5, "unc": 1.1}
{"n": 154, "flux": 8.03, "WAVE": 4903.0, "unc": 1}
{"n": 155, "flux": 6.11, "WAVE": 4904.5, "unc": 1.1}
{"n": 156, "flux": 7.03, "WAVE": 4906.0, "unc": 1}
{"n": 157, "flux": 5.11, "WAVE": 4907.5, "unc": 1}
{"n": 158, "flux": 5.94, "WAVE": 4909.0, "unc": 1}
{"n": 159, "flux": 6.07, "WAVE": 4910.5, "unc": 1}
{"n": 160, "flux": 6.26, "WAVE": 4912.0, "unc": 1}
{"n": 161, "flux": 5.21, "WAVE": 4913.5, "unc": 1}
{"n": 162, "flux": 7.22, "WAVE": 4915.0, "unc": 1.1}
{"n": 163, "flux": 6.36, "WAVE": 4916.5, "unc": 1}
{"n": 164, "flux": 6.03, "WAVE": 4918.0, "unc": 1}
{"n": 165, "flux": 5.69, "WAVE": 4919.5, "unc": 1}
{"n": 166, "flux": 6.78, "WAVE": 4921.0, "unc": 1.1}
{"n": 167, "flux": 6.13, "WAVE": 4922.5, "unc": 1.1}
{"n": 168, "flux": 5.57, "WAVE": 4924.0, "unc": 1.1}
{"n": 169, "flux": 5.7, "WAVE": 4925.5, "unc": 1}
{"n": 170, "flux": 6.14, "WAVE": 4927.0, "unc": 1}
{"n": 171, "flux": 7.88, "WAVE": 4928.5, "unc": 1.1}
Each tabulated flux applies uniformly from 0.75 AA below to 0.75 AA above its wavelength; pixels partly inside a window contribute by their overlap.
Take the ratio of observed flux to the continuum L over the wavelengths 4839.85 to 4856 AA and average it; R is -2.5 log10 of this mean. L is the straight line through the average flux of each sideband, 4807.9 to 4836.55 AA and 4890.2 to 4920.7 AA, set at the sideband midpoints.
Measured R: 0.152 mag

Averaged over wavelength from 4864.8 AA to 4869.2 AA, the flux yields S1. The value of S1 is 5.24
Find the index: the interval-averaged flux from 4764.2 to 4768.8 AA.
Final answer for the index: 6.05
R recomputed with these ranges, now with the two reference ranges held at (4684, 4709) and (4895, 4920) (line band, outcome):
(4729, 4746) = 0.093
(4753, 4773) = 0.067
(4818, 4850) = 0.058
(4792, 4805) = -0.035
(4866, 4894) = 0.093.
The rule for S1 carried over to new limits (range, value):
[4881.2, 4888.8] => 5.94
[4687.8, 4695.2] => 6.99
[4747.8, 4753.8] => 6.83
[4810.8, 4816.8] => 6.71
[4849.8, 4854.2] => 5.98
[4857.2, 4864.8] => 14.7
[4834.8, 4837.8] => 6.81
